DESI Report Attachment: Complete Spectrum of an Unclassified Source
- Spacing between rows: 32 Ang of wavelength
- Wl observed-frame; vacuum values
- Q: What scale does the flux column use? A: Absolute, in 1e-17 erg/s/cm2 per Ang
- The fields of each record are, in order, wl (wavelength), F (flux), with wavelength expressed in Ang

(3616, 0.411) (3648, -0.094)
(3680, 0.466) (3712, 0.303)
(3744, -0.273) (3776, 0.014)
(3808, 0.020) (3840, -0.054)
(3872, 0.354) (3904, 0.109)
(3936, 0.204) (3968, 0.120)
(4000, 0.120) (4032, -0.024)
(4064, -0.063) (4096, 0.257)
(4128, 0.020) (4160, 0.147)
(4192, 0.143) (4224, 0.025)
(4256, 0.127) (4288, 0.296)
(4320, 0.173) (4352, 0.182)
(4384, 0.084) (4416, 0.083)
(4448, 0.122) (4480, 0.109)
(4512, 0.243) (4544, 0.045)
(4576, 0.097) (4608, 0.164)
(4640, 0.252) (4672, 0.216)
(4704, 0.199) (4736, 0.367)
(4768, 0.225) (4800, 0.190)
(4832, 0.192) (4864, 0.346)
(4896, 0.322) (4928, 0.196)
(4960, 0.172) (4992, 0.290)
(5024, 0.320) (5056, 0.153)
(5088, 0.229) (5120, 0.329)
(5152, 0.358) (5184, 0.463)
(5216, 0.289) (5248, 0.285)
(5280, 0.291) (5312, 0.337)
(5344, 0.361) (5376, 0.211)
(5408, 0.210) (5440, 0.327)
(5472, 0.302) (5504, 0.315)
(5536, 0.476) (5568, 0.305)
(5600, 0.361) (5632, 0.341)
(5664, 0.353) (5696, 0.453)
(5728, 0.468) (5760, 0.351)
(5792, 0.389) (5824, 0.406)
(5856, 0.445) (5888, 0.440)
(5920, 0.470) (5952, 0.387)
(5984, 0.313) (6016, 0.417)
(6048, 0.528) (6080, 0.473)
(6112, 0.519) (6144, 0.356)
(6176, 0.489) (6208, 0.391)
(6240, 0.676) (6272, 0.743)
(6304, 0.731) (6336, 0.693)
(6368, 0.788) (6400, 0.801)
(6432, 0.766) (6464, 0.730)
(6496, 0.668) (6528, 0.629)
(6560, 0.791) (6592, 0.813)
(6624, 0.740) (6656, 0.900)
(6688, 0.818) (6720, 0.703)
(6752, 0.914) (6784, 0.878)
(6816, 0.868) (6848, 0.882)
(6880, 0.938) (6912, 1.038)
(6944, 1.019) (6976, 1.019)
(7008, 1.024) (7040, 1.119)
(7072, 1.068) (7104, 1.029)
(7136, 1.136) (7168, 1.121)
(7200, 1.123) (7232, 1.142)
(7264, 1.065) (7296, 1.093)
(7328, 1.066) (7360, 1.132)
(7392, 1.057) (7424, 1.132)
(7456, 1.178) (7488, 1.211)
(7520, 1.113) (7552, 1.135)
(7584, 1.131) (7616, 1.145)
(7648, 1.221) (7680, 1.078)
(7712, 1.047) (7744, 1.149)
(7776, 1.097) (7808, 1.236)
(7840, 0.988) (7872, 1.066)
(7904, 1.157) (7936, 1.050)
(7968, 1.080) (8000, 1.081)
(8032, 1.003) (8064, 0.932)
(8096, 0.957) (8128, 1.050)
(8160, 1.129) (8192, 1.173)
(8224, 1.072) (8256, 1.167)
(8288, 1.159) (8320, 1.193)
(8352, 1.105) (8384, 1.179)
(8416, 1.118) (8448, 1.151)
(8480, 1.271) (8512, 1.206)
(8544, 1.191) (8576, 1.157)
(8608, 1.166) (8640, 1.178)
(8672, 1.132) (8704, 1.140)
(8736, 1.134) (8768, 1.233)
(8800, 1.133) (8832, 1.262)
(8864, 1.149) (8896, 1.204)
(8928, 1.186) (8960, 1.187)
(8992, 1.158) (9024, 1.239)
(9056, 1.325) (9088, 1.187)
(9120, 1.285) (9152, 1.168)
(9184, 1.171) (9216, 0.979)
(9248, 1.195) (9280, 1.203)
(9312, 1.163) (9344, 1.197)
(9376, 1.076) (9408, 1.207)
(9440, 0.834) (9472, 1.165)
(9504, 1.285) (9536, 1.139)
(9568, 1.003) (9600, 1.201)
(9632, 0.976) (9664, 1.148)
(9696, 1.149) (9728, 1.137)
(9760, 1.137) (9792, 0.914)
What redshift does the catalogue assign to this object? 0.56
